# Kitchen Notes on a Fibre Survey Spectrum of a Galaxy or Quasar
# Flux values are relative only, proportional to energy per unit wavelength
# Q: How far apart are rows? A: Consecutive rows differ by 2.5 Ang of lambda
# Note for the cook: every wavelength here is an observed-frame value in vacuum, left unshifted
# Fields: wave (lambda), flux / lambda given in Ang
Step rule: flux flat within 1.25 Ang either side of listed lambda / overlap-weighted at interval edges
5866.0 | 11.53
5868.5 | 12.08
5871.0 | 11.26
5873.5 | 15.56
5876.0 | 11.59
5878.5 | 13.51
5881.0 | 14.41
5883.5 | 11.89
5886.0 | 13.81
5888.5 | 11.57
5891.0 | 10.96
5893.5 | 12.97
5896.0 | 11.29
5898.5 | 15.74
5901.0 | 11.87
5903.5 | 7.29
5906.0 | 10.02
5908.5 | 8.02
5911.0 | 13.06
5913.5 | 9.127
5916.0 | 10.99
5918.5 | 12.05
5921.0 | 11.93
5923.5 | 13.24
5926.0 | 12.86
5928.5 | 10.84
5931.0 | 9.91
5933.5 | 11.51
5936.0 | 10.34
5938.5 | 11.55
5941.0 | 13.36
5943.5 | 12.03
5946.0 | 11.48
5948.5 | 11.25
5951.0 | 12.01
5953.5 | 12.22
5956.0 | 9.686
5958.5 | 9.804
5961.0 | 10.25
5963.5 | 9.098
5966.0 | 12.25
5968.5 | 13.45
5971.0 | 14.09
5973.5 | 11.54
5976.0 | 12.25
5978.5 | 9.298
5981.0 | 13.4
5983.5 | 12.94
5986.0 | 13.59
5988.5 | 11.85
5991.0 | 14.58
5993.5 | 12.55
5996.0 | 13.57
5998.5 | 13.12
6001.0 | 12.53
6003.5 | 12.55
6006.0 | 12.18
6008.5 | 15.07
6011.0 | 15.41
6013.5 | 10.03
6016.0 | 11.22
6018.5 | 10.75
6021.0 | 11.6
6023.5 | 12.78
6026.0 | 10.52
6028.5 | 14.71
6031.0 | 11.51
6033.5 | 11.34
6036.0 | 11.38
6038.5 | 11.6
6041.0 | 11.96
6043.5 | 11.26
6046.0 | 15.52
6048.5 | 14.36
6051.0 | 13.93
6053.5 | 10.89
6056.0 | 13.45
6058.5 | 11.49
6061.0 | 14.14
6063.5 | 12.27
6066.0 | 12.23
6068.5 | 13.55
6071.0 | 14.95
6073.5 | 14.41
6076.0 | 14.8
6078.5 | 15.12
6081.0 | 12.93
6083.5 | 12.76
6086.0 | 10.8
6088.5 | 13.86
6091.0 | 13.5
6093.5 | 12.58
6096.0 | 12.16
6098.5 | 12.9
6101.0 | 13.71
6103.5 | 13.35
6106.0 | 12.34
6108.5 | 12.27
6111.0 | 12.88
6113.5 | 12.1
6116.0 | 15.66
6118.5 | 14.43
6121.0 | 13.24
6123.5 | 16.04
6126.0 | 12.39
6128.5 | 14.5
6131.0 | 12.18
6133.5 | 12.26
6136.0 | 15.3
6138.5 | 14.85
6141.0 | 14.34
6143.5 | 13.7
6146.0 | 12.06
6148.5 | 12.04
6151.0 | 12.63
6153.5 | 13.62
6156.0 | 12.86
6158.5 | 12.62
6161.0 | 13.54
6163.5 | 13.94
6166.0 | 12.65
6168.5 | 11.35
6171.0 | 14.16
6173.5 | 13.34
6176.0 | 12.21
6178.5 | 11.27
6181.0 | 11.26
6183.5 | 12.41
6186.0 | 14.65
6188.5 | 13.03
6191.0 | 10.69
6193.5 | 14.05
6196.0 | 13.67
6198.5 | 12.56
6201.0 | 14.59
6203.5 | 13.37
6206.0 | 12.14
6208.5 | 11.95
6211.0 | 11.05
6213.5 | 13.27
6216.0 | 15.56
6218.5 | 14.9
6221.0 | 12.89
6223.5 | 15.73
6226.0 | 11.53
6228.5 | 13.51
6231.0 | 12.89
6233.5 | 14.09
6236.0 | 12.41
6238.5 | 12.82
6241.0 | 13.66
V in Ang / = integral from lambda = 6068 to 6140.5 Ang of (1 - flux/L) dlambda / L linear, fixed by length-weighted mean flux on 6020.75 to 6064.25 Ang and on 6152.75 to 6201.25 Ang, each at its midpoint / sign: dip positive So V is -4.80 Ang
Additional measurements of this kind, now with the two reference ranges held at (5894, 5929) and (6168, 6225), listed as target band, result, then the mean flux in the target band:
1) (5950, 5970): 0.9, 11.1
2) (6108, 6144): -3.2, 13.8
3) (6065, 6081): -2.3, 14.1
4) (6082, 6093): -0.3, 12.7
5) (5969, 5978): -0.5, 12.4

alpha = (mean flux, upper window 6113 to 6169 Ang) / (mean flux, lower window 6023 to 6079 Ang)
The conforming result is 1.0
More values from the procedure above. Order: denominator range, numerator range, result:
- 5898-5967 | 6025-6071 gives 1.13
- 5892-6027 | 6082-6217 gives 1.11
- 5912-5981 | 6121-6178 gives 1.16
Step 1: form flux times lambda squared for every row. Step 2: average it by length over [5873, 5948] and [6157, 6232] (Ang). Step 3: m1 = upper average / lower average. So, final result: 1.21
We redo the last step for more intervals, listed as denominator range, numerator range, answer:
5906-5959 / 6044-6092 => 1.24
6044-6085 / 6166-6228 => 1.01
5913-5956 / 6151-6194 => 1.20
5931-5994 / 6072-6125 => 1.19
